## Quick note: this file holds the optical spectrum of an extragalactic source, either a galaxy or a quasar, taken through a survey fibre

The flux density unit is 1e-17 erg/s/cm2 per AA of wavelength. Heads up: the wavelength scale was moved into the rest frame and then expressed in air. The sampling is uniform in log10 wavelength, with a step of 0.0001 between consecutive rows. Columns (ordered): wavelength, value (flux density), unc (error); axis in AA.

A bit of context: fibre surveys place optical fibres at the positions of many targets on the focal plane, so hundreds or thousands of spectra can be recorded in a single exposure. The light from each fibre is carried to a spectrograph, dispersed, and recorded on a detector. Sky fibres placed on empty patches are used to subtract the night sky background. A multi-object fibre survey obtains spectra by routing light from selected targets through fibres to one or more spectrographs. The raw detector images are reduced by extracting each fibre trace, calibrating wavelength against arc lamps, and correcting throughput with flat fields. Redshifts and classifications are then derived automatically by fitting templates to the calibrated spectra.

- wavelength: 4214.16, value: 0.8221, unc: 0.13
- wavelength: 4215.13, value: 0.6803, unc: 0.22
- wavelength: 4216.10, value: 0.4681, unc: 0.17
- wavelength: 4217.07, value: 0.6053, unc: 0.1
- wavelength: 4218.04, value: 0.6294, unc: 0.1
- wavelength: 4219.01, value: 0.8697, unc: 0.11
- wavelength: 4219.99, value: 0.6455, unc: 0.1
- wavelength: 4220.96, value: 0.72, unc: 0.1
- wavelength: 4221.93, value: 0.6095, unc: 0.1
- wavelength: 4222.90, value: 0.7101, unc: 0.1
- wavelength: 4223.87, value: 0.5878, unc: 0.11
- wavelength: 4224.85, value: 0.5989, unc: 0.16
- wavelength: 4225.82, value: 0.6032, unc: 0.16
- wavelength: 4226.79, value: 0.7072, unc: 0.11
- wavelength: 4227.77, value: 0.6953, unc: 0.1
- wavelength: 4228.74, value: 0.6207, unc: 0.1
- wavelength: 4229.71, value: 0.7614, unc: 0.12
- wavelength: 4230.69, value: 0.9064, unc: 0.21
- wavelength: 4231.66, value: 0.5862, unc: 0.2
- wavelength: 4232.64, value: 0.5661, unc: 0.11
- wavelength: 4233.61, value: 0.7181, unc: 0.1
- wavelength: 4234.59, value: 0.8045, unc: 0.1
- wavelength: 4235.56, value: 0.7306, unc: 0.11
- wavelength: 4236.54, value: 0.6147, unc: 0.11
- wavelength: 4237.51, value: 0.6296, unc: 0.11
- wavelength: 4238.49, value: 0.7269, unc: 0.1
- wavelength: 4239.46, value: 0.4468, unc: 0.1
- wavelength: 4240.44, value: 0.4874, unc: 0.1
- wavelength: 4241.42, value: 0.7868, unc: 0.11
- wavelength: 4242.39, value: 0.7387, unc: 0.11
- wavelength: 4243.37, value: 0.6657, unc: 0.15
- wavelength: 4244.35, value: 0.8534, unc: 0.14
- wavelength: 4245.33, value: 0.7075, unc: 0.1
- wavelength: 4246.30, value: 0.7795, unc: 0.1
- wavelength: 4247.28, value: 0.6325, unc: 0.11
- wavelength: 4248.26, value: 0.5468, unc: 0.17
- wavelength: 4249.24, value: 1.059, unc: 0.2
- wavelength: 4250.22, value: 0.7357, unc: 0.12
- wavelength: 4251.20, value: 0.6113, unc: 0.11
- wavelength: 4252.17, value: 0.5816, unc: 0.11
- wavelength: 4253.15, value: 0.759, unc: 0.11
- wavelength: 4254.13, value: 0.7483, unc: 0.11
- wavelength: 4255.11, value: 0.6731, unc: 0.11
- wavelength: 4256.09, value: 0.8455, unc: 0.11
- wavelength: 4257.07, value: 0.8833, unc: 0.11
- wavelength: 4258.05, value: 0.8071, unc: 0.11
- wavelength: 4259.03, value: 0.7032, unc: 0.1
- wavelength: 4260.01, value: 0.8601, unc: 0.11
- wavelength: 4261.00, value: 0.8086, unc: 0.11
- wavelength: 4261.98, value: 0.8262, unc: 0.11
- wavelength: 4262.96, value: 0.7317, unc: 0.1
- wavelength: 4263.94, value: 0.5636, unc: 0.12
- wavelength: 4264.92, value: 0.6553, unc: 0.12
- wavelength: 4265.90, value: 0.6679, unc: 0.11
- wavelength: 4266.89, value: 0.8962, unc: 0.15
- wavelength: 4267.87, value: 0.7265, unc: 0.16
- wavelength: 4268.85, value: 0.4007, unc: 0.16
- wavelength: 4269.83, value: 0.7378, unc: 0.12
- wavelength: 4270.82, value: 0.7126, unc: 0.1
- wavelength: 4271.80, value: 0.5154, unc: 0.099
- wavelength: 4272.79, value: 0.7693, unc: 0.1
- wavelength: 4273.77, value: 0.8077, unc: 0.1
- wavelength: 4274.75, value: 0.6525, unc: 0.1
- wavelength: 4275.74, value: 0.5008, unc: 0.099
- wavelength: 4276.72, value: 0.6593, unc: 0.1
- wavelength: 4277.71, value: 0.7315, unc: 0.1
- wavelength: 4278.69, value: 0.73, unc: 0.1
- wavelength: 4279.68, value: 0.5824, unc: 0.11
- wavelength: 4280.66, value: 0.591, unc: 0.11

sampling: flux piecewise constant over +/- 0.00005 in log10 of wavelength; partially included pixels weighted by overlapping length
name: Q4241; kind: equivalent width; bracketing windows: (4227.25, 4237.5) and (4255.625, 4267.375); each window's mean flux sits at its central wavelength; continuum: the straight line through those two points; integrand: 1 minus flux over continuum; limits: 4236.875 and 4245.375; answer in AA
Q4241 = 0.6 AA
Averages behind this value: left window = 0.697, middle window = 0.668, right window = 0.77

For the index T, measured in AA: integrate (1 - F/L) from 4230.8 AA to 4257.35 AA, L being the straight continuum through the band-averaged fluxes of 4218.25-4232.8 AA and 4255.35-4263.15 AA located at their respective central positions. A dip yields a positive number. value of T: 1.69 AA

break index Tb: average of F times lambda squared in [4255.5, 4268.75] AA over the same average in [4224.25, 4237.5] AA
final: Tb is 1.1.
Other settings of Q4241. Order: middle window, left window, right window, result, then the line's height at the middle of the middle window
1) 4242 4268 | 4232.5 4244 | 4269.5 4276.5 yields -3.0 AA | 0.667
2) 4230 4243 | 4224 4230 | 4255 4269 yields 0.1 AA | 0.681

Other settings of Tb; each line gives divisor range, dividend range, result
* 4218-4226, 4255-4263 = 1.22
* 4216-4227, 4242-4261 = 1.17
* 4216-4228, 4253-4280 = 1.11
